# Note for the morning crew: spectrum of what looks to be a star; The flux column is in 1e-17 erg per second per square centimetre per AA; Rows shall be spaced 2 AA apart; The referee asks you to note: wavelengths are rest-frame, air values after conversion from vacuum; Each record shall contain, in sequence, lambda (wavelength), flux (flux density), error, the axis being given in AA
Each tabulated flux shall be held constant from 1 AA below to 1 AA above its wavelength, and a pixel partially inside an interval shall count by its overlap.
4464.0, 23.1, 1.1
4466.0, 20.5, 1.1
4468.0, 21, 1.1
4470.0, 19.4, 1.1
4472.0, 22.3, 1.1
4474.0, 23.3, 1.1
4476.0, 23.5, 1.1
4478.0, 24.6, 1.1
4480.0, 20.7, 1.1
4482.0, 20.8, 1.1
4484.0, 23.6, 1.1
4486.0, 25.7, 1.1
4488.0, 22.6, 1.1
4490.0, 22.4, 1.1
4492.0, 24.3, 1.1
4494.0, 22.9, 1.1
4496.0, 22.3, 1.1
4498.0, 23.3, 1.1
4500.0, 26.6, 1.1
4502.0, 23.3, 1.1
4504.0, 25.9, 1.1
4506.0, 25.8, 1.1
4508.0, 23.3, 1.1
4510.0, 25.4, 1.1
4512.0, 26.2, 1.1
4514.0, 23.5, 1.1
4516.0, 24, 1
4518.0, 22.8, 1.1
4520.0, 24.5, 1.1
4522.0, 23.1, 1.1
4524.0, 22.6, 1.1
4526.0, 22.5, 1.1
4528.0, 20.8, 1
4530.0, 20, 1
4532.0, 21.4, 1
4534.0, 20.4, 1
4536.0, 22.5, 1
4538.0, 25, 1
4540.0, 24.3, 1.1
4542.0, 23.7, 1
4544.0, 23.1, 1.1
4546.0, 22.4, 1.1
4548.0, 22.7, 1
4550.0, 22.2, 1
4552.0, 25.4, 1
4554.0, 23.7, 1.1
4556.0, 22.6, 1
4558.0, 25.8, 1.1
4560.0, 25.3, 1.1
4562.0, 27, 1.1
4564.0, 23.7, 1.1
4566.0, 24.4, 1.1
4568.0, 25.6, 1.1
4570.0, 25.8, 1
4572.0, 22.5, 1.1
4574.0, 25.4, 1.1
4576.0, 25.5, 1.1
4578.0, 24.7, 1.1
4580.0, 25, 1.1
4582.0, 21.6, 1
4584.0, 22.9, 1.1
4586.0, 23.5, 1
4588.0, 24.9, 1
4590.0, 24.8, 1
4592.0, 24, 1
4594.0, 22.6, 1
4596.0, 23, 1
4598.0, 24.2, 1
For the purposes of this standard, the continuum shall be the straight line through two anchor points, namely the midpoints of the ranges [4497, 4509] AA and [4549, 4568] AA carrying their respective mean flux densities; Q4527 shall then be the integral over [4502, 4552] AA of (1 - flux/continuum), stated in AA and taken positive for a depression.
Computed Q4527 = 2.7 AA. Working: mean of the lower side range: 24.7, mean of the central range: 23.3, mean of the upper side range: 24.5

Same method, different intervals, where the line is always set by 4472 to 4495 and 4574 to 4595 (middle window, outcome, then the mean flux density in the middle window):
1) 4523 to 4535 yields 1.1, 21.3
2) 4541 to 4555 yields 0.2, 23.3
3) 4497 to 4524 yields -1.2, 24.4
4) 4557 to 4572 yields -0.8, 25.2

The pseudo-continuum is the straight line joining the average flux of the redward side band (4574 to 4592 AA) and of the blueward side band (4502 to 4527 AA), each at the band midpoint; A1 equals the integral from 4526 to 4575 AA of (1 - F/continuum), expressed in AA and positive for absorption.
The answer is 1.2 AA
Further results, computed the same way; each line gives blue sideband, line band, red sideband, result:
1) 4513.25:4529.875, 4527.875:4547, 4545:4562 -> 0.8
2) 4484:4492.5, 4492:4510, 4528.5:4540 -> -0.8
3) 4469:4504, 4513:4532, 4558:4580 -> 1.1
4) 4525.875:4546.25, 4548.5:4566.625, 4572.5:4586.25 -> -0.9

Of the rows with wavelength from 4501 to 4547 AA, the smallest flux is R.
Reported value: 20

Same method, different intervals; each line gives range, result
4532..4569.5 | 20.4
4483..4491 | 22.4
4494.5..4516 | 22.3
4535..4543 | 22.5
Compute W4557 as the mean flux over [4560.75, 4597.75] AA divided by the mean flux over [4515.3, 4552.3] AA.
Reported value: 1.1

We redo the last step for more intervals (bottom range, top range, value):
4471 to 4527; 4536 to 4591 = 1.02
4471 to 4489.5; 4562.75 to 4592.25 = 1.06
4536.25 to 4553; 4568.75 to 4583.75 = 1.03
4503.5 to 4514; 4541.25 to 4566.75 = 0.96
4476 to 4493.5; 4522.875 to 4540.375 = 0.96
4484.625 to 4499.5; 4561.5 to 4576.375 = 1.06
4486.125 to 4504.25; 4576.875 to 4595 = 1.00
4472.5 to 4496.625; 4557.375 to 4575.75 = 1.09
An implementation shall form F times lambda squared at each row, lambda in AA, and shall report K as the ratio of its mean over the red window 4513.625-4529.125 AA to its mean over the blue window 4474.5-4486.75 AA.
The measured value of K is 1.0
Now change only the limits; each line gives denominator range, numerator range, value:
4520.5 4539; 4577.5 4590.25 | 1.10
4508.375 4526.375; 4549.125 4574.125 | 1.05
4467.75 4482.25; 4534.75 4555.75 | 1.10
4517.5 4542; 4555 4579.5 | 1.12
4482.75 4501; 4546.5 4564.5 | 1.05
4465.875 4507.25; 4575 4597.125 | 1.08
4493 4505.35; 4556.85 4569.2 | 1.08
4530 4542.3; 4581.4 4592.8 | 1.07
